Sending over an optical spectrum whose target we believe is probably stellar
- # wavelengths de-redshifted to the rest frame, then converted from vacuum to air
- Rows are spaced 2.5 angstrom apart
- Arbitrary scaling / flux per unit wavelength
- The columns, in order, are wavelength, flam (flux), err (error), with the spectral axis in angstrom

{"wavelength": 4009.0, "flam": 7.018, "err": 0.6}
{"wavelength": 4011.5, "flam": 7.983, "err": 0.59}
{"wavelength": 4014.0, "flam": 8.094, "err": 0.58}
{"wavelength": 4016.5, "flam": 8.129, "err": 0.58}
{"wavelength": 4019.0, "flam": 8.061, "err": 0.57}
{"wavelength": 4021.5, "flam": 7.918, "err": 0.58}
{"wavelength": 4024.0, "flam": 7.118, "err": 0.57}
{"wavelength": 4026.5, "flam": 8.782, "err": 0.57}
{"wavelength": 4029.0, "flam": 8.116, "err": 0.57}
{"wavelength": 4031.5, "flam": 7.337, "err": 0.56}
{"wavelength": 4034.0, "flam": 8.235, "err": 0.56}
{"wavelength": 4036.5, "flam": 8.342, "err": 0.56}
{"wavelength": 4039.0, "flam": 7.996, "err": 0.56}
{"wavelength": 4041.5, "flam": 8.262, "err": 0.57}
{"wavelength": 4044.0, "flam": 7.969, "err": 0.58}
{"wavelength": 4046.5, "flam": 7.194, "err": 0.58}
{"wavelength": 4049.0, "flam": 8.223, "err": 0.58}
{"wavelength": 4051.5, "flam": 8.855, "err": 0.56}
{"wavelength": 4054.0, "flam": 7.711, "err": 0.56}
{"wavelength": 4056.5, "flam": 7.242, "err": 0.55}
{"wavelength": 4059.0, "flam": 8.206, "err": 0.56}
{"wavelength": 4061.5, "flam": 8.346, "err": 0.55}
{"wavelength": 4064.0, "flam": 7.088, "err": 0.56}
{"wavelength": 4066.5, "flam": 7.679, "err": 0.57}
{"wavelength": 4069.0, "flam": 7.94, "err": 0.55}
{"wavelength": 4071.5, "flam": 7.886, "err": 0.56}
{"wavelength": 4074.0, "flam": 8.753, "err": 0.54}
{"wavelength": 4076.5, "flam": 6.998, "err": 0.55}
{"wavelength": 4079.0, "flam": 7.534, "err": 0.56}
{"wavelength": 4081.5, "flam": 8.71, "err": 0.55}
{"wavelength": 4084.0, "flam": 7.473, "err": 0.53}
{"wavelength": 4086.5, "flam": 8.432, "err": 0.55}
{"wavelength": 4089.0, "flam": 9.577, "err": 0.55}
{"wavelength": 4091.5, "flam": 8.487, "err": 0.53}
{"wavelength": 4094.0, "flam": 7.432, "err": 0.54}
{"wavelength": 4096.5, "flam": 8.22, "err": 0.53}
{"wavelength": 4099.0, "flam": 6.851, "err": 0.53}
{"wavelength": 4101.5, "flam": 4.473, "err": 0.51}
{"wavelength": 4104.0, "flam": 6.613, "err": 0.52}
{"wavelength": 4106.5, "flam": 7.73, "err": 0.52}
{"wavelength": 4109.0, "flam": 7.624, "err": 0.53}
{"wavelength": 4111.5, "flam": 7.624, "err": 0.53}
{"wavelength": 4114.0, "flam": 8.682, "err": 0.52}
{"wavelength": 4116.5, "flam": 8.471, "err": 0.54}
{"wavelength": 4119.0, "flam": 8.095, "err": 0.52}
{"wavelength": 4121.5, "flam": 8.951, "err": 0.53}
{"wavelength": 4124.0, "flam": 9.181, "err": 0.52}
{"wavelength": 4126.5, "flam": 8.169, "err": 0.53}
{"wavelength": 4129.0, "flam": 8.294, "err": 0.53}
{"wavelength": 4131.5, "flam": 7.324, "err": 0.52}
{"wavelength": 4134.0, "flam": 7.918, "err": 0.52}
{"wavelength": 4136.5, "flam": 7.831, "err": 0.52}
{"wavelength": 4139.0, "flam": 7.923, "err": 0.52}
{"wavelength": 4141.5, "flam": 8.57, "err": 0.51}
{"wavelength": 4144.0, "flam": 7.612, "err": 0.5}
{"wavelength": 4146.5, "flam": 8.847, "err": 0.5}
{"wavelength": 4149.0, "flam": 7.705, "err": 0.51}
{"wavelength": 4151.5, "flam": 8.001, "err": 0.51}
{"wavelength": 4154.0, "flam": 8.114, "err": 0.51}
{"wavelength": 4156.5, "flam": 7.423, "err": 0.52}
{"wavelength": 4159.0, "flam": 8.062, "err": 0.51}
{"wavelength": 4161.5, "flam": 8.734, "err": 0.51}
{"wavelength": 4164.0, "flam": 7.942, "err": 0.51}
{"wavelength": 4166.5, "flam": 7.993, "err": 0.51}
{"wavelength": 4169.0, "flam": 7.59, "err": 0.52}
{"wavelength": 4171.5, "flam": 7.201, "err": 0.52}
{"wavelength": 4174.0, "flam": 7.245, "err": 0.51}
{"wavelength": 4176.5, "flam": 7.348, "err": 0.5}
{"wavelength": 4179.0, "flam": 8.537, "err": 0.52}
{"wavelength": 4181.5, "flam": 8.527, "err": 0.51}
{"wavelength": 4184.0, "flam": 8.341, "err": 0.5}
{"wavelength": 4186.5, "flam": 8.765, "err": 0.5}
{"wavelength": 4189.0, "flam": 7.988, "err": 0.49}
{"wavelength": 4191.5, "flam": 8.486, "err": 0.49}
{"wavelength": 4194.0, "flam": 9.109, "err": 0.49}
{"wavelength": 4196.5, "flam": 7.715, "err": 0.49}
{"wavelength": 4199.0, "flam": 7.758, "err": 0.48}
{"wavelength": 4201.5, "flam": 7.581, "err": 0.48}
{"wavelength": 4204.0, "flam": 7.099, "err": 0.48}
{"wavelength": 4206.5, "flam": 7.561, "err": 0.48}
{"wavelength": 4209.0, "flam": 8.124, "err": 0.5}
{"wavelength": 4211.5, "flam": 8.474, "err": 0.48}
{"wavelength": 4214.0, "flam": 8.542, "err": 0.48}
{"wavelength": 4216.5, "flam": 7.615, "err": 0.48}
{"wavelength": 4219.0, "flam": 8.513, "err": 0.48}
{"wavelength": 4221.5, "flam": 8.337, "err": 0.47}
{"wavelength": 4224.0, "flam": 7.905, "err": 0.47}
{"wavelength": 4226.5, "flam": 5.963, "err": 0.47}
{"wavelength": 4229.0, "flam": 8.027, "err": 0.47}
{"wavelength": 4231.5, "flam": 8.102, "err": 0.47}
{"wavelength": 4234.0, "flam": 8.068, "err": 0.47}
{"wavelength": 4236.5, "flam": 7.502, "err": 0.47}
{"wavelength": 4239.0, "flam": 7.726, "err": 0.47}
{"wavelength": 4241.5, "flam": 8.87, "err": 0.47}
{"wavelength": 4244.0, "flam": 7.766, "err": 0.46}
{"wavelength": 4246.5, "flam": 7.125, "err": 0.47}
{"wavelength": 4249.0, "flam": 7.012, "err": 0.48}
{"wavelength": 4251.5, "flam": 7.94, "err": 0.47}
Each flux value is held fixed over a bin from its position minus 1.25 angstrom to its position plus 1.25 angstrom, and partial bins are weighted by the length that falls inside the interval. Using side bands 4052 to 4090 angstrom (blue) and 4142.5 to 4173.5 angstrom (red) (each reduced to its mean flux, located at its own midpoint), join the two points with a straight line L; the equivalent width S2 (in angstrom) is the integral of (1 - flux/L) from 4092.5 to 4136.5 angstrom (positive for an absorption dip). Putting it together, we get 1.1 angstrom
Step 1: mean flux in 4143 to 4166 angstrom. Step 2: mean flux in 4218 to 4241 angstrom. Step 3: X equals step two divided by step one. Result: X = 1.0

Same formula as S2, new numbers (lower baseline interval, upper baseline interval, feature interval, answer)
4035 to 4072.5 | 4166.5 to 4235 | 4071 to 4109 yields 1.3 angstrom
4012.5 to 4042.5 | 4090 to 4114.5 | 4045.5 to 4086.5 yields -1.1 angstrom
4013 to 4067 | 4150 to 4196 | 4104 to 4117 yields 0.2 angstrom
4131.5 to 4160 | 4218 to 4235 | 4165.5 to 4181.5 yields 0.4 angstrom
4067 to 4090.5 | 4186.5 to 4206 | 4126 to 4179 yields 0.9 angstrom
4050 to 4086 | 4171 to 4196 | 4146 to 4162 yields 0.1 angstrom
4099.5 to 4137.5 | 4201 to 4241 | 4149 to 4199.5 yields -1.4 angstrom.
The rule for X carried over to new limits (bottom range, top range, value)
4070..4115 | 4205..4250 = 1.02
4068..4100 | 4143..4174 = 0.98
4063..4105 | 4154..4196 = 1.05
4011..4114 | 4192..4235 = 1.01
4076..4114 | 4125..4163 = 1.05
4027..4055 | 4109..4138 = 1.02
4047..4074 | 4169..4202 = 1.01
